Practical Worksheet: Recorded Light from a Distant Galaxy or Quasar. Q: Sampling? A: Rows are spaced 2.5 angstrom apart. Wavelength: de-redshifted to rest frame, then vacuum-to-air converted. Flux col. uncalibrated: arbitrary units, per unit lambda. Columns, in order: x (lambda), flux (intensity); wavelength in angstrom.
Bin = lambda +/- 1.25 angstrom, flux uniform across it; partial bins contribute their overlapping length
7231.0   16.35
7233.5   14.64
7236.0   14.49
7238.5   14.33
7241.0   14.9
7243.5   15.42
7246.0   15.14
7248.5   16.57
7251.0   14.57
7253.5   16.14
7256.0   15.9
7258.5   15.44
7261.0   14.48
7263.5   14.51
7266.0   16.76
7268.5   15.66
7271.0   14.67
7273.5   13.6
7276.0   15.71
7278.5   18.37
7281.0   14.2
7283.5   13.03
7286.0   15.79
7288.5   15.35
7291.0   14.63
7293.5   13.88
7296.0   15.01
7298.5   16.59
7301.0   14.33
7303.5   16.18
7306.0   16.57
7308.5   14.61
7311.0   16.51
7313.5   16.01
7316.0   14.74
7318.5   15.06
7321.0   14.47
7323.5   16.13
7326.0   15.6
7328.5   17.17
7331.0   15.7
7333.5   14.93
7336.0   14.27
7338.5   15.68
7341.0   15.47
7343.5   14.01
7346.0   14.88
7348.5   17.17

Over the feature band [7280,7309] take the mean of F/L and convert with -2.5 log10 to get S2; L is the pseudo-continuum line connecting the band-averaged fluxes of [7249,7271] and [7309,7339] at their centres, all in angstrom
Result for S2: 0.031 mag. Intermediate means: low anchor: 15.4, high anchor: 15.5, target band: 15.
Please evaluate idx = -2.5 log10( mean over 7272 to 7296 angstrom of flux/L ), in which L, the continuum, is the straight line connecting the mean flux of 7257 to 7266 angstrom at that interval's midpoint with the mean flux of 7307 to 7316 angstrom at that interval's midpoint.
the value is 0.03 mag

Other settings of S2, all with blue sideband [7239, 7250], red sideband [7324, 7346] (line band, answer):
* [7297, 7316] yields -0.03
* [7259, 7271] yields 0.01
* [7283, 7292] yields 0.04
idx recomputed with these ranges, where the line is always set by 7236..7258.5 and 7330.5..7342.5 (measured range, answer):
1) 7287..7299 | 0.016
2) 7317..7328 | -0.018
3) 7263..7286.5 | 0.003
